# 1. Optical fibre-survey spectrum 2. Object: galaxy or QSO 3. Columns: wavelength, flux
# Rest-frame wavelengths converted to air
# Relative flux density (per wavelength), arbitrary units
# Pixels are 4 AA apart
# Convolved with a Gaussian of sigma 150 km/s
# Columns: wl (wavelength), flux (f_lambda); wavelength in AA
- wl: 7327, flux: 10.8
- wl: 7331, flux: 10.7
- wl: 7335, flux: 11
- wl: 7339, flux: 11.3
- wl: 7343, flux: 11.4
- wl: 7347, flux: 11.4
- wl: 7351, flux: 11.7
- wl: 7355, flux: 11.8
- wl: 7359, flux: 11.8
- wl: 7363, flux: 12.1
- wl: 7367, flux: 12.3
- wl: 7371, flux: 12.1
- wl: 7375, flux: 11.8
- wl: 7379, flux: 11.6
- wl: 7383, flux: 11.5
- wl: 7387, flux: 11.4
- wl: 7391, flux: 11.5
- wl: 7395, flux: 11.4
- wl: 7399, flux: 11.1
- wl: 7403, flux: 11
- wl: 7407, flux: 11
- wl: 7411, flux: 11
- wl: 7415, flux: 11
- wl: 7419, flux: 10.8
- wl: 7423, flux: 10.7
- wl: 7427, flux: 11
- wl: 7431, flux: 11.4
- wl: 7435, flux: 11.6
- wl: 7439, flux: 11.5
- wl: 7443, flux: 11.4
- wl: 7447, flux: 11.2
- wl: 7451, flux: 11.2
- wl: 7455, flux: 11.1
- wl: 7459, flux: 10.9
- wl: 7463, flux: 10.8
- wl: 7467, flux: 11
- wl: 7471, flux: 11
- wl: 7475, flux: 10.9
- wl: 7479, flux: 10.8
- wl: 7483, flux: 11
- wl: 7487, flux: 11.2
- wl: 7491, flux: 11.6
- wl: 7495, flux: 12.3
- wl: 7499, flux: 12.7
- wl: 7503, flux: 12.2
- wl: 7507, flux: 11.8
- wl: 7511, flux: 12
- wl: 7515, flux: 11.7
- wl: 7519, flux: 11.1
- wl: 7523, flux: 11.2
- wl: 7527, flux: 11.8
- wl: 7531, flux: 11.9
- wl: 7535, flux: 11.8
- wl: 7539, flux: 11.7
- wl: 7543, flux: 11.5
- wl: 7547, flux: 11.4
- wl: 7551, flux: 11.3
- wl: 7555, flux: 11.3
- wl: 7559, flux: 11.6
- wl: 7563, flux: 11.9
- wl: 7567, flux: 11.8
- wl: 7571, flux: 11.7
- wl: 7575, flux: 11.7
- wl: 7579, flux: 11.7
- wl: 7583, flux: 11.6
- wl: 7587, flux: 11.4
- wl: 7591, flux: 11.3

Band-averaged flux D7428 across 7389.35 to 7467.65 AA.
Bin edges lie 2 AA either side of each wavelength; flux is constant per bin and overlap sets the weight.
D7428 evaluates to 11.1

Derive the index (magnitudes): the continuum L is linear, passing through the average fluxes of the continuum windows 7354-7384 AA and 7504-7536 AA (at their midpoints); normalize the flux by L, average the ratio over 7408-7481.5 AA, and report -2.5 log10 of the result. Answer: 0.07 mag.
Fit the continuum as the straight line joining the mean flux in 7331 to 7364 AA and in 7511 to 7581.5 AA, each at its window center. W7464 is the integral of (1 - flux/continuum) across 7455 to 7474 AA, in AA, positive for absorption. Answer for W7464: 1.0 AA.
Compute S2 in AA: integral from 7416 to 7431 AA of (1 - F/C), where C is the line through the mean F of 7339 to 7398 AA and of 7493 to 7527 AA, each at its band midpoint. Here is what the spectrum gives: 1.1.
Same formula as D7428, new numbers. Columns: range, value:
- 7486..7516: 12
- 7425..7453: 11.3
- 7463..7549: 11.5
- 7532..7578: 11.6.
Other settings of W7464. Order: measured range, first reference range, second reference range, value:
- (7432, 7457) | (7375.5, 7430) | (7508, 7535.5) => 0.0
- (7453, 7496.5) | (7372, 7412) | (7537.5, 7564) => 1.2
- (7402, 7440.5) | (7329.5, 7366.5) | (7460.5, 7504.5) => 1.2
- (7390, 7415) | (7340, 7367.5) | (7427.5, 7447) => 0.9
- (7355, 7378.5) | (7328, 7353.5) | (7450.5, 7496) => -1.6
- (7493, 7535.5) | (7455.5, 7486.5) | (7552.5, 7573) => -2.2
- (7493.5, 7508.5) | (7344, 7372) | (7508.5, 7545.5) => -0.8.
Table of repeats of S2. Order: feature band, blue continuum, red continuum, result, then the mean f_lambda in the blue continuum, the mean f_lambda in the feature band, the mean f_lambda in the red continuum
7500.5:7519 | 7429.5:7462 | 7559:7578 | -0.5 AA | 11.3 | 11.9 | 11.8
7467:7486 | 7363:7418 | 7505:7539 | 1.1 AA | 11.5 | 10.9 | 11.7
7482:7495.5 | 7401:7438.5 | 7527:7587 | -0.1 AA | 11.1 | 11.5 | 11.6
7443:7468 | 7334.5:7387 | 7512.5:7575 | 1.2 AA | 11.7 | 11.1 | 11.6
